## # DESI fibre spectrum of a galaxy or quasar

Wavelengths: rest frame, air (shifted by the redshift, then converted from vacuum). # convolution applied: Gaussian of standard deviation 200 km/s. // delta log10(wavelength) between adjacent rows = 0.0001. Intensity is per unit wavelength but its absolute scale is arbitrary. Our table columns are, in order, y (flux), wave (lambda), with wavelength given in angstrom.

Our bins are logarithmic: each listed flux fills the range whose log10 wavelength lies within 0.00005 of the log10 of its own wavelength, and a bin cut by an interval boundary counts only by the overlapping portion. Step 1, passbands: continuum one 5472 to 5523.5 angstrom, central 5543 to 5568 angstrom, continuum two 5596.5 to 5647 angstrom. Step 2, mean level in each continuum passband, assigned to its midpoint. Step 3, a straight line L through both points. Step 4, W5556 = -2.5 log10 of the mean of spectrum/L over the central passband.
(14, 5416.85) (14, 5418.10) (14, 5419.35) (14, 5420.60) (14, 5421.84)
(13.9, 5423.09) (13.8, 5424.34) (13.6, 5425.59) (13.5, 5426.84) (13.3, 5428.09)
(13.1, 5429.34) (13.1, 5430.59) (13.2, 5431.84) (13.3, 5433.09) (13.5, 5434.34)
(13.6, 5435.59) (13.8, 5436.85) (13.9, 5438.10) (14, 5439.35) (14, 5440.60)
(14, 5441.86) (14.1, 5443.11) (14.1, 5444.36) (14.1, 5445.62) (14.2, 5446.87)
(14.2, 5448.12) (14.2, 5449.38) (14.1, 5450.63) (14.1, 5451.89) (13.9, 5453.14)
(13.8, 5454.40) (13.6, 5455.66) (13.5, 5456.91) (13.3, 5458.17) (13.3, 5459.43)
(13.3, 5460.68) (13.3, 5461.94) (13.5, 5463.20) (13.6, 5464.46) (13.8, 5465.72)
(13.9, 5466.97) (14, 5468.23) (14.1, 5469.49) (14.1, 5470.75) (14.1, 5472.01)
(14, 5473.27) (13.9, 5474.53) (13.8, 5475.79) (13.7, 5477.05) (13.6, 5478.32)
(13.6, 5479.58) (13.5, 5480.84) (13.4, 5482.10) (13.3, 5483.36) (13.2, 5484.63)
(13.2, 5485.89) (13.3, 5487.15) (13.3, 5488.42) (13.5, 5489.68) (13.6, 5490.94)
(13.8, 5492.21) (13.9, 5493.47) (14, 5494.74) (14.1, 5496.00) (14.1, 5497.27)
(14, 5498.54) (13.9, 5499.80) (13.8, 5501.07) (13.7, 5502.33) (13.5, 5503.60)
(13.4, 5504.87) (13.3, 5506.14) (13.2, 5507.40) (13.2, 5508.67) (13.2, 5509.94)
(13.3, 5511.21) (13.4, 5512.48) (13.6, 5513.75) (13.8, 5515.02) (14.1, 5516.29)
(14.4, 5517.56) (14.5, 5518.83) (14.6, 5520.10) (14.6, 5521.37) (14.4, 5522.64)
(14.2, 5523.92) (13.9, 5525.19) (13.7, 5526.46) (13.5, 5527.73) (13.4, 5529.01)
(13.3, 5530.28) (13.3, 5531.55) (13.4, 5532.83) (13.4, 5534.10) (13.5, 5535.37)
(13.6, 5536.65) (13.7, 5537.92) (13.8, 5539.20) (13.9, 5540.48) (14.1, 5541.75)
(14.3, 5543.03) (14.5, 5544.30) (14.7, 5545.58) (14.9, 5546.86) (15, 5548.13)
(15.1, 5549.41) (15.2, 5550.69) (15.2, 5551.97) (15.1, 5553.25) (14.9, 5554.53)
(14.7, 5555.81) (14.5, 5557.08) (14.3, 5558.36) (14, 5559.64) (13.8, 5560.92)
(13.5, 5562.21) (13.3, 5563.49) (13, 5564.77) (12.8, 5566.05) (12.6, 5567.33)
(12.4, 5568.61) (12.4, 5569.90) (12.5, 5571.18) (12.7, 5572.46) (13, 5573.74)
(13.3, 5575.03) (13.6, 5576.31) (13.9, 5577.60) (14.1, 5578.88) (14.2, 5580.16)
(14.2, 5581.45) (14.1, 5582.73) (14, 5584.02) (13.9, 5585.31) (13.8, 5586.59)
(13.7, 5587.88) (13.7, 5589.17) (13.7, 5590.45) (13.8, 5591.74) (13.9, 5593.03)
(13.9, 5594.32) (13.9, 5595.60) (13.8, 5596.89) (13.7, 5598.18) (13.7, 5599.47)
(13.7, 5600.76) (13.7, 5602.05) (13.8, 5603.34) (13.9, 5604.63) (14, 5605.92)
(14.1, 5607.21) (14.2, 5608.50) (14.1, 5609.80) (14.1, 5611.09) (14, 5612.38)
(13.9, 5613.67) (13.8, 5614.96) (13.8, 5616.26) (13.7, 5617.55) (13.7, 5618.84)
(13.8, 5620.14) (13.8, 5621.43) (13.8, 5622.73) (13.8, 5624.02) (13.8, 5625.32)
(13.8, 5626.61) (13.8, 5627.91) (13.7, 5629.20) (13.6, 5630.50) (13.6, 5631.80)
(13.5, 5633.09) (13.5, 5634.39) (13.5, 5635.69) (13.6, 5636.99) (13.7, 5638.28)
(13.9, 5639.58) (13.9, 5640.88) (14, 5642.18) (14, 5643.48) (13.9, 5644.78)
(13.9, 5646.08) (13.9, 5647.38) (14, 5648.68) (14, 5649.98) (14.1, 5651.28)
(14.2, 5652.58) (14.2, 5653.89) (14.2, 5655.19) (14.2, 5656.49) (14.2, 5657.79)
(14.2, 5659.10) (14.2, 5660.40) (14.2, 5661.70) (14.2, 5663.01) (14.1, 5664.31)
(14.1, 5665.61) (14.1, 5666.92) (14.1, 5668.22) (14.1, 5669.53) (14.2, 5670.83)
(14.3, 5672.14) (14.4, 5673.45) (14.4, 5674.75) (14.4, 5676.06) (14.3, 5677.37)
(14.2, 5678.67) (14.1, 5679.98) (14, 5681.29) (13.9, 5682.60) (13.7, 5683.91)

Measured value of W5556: -0.039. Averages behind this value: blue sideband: 13.7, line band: 14.3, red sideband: 13.8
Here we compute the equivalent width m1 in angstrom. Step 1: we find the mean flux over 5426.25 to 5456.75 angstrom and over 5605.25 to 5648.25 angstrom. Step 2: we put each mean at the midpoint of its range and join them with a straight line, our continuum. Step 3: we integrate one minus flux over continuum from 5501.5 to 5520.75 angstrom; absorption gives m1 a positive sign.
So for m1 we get 0.16 angstrom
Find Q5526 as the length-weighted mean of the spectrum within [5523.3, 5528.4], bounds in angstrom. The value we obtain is 13.8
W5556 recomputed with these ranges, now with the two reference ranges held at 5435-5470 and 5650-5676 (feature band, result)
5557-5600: 0.04 mag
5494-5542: 0.01 mag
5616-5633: 0.03 mag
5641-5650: 0.02 mag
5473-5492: 0.03 mag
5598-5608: 0.02 mag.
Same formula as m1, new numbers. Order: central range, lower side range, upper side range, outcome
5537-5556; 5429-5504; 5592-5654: -1.11 angstrom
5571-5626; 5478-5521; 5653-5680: 0.77 angstrom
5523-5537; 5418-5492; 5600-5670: 0.22 angstrom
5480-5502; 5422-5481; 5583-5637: 0.19 angstrom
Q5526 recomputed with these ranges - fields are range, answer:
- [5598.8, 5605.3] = 13.8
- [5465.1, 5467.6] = 13.9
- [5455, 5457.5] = 13.6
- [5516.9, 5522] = 14.5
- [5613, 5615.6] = 13.9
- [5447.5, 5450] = 14.2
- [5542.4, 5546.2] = 14.5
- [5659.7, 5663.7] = 14.2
